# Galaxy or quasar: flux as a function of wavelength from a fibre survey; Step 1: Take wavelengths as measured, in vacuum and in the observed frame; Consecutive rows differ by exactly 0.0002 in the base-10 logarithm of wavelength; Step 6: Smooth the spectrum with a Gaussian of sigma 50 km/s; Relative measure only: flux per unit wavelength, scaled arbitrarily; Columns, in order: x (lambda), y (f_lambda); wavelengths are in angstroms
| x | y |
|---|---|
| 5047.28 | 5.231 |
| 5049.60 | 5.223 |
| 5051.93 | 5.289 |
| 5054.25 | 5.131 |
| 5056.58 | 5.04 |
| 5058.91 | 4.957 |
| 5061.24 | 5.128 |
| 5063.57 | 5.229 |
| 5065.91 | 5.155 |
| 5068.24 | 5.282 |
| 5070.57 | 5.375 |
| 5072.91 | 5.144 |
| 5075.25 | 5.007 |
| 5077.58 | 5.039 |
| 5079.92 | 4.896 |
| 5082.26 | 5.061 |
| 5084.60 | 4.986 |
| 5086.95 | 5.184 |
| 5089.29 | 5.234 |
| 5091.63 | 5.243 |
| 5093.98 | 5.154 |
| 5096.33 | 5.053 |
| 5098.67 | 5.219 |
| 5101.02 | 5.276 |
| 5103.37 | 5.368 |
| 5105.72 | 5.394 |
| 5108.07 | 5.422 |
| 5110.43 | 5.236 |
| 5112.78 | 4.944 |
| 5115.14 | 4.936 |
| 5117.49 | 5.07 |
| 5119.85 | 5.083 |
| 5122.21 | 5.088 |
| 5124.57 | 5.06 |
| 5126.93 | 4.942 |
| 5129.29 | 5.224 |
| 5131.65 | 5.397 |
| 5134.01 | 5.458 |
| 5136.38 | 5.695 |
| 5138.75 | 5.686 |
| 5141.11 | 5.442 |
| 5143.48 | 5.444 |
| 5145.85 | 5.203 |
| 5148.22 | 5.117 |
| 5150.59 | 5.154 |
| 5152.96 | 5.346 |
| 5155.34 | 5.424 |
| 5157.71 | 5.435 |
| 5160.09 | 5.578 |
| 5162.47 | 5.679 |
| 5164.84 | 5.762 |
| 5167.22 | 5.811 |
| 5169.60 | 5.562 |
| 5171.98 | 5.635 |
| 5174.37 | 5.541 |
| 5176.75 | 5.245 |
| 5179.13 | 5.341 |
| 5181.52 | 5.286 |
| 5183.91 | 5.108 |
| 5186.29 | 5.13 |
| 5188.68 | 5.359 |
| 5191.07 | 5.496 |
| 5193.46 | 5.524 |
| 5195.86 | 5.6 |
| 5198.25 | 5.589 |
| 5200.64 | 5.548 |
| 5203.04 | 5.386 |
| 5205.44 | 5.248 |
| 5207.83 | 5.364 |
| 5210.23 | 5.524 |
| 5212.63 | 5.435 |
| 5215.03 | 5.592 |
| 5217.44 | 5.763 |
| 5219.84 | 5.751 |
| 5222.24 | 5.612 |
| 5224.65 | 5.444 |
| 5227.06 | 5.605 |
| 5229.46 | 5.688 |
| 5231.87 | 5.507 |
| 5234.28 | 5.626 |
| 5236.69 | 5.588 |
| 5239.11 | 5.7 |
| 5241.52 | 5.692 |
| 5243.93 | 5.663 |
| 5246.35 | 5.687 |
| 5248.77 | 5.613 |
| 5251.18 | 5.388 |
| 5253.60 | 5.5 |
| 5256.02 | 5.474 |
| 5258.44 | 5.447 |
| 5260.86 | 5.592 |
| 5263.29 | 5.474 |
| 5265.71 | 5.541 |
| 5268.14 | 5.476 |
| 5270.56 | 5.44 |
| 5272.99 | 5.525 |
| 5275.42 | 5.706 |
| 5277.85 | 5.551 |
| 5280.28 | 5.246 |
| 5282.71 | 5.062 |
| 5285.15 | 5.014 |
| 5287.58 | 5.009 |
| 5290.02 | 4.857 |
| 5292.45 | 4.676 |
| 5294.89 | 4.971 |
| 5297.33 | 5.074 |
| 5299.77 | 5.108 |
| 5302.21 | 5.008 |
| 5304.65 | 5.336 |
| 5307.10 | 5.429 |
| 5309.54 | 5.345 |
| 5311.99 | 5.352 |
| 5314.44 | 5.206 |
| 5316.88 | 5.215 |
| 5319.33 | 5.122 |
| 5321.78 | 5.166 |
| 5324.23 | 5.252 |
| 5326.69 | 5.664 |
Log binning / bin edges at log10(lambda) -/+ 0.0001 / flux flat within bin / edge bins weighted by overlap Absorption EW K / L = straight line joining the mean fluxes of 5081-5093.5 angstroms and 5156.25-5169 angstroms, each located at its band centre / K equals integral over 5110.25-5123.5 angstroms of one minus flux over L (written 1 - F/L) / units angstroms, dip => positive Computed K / 0.7 angstroms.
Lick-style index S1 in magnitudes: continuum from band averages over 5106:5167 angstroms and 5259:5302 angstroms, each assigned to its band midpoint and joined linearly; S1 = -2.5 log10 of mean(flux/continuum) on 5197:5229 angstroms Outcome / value -0.05 mag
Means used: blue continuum 5.32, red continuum 5.25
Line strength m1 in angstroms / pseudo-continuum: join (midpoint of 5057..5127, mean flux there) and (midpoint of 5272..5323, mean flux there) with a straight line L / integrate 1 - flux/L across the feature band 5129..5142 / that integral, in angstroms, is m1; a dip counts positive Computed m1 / -0.9 angstroms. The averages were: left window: 5.14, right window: 5.19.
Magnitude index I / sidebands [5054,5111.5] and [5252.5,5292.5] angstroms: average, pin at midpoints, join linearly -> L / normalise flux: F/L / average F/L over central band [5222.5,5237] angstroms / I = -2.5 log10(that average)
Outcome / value -0.05 mag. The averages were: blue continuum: 5.17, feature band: 5.58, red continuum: 5.35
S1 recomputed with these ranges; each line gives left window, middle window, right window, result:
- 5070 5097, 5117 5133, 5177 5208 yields 0.017 mag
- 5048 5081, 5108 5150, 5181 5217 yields 0.007 mag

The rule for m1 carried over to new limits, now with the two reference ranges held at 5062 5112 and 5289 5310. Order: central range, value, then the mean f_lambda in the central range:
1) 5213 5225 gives -1.2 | 5.63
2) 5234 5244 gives -1.1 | 5.66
